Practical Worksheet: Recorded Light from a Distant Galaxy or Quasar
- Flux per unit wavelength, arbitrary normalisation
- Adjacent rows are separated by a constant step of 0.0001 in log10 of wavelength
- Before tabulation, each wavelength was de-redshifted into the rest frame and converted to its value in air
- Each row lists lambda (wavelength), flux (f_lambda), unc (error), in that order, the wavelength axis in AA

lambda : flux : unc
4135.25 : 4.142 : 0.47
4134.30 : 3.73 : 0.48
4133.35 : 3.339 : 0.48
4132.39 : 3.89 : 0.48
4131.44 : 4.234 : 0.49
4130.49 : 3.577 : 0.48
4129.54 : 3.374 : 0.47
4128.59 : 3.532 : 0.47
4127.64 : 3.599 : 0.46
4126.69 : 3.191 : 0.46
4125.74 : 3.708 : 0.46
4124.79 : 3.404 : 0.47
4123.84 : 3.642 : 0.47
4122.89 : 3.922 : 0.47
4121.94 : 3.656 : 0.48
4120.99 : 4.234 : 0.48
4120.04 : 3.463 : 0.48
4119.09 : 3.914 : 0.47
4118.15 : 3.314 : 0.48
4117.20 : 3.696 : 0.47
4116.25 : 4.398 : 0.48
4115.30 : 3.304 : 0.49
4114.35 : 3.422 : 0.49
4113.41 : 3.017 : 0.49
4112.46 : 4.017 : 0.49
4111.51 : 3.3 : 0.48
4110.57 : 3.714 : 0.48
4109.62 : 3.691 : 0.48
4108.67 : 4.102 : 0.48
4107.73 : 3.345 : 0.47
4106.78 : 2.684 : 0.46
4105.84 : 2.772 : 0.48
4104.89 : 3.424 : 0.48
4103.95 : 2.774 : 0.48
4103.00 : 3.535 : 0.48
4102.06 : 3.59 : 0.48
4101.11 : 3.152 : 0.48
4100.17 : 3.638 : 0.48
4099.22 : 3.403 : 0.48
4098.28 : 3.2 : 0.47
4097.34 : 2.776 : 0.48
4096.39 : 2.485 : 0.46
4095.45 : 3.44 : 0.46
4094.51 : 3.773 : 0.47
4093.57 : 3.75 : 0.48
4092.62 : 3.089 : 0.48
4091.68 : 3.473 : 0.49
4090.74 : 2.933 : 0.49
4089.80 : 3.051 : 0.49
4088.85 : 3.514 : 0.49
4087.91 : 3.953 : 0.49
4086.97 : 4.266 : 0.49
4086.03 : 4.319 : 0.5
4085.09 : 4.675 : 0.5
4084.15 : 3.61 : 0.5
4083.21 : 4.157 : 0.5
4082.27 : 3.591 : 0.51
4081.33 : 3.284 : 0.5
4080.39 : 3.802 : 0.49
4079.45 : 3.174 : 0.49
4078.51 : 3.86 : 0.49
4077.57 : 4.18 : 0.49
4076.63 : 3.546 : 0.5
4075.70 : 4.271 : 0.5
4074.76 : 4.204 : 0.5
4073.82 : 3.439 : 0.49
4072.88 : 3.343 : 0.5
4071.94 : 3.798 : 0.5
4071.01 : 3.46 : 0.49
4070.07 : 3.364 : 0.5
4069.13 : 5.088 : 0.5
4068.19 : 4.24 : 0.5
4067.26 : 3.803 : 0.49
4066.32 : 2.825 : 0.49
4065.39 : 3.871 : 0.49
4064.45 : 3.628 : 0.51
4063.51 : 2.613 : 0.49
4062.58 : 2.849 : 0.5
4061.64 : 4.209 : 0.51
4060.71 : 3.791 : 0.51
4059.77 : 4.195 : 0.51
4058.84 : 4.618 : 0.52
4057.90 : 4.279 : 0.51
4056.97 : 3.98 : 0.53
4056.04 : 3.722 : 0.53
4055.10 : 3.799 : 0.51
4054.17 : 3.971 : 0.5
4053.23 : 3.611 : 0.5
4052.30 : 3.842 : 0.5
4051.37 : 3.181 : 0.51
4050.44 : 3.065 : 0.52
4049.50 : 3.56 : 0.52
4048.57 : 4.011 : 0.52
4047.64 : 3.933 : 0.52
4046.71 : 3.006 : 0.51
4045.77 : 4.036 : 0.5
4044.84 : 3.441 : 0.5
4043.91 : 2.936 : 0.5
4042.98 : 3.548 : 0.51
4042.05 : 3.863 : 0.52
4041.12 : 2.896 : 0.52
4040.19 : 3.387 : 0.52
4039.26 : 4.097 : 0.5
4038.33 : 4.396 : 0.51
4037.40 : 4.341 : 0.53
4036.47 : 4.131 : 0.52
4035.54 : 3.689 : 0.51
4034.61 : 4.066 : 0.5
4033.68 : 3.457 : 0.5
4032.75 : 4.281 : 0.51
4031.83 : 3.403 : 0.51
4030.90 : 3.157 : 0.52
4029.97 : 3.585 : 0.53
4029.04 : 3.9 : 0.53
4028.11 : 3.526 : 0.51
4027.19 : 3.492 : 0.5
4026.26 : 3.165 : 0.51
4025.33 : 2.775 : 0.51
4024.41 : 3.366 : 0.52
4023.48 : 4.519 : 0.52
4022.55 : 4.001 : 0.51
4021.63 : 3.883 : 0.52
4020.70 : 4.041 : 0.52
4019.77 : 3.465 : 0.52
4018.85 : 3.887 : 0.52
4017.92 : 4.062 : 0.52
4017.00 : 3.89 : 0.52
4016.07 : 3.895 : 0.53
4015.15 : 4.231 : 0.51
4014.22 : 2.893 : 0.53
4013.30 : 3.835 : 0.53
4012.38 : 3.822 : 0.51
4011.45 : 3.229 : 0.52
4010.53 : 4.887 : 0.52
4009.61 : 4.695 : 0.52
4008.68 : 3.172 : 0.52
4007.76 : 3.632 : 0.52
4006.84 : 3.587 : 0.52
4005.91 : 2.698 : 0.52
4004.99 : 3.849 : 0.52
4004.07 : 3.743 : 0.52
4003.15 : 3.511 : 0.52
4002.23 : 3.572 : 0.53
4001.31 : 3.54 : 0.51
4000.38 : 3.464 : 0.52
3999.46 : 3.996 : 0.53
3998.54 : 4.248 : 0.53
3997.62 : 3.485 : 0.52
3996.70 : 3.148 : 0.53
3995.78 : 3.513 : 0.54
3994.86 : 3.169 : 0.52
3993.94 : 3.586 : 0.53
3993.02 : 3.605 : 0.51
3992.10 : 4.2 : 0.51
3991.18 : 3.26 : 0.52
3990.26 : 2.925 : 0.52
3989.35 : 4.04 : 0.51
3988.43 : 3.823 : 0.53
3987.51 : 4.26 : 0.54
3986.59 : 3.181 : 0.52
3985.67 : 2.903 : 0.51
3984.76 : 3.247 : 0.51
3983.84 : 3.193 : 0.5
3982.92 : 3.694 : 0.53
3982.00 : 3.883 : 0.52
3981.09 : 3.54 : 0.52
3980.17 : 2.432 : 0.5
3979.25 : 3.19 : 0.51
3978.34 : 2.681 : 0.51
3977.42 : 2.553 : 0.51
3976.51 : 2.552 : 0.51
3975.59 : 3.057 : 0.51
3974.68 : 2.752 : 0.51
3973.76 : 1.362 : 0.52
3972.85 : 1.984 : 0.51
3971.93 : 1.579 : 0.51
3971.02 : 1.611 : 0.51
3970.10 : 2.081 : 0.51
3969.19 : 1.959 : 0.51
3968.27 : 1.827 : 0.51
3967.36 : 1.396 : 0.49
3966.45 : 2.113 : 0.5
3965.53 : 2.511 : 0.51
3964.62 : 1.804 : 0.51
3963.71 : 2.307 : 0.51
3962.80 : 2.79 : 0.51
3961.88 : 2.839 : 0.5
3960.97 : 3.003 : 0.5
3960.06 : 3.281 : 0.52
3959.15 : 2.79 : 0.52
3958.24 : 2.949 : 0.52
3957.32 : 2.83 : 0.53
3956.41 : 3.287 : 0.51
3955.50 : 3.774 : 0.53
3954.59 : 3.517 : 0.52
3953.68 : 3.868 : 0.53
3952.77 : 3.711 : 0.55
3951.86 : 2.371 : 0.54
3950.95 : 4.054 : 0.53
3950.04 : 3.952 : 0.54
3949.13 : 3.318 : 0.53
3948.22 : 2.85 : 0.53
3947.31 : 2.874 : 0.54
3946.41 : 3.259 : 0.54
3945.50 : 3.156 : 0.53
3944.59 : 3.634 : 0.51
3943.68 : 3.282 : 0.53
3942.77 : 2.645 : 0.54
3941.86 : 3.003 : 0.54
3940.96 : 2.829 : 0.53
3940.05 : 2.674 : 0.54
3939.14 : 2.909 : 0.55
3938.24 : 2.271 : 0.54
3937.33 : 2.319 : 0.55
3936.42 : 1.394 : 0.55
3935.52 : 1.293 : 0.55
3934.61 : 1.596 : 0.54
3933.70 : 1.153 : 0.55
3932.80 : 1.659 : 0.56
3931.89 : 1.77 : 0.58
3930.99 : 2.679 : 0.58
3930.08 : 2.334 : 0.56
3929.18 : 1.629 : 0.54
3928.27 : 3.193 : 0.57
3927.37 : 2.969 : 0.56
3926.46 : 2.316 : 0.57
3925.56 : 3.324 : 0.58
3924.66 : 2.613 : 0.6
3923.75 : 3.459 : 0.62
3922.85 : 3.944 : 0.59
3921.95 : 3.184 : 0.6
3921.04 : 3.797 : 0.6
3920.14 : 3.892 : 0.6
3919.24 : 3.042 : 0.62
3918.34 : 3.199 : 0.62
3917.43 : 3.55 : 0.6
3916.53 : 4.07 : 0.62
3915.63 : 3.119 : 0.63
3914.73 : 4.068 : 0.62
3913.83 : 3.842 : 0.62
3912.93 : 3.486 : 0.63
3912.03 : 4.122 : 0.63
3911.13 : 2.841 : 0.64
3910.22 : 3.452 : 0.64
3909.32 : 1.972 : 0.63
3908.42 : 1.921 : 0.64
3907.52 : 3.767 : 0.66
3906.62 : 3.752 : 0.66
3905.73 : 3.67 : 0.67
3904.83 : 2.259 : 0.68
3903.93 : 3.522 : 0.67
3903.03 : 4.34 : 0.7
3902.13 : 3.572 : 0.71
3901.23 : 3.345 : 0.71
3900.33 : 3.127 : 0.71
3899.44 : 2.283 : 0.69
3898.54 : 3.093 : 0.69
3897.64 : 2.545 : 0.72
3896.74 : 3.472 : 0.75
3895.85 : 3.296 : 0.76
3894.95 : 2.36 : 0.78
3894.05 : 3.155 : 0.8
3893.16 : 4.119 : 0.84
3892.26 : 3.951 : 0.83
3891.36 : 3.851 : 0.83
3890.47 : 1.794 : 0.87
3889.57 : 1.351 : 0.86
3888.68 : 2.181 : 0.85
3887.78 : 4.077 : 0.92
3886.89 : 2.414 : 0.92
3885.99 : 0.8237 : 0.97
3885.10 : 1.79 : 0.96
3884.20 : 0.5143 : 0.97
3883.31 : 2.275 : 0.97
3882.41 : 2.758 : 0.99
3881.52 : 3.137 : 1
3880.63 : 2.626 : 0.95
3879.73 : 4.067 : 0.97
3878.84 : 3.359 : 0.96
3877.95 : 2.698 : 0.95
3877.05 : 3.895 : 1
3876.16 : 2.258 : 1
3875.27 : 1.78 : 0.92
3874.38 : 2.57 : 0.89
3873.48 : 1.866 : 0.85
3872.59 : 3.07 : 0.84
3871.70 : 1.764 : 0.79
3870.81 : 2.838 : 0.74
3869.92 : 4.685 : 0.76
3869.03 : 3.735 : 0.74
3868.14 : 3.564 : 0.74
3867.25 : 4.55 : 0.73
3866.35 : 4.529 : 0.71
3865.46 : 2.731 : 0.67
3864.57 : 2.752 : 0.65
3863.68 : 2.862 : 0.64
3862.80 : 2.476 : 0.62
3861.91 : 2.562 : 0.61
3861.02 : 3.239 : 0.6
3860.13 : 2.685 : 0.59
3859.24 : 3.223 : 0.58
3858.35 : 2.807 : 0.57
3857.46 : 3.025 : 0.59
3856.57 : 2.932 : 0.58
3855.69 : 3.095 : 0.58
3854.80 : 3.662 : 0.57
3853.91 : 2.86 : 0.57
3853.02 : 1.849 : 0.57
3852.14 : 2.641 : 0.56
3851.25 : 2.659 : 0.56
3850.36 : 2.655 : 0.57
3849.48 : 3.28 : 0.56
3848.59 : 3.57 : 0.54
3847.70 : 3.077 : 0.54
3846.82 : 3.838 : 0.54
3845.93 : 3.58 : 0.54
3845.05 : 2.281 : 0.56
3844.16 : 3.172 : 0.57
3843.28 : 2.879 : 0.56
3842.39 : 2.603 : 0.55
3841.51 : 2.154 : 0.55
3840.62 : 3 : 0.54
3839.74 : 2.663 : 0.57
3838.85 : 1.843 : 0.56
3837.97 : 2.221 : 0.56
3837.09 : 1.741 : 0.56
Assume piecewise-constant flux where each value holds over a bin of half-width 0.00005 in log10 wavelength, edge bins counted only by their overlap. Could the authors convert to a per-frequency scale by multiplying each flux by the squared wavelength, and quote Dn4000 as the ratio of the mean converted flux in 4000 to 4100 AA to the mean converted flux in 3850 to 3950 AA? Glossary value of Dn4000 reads 1.36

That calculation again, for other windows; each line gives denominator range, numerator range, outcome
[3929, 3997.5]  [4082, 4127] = 1.34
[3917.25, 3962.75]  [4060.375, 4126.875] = 1.33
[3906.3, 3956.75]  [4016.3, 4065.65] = 1.31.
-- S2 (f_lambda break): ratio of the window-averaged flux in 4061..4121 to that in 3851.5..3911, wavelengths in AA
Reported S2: 1.22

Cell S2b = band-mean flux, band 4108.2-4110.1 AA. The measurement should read 3.89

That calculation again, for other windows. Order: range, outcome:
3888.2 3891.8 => 2.31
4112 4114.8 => 3.49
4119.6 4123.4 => 3.82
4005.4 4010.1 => 3.57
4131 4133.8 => 3.81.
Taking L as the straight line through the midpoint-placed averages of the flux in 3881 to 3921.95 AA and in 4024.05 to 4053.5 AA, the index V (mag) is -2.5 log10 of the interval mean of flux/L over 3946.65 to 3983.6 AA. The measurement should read 0.19 mag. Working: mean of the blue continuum 3.05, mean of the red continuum 3.6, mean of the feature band 2.78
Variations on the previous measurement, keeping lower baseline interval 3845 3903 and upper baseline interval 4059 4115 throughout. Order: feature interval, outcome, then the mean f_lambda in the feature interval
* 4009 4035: -0.12 mag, 3.76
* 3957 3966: 0.18 mag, 2.71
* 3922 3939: 0.29 mag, 2.36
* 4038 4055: -0.05 mag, 3.6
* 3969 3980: 0.37 mag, 2.29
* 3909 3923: -0.14 mag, 3.48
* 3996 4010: -0.09 mag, 3.61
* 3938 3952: 0.02 mag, 3.1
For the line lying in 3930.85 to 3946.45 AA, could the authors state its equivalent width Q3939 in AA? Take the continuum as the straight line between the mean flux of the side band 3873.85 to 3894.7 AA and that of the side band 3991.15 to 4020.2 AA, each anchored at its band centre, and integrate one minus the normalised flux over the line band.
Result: 3.7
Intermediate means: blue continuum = 2.67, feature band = 2.39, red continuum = 3.69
